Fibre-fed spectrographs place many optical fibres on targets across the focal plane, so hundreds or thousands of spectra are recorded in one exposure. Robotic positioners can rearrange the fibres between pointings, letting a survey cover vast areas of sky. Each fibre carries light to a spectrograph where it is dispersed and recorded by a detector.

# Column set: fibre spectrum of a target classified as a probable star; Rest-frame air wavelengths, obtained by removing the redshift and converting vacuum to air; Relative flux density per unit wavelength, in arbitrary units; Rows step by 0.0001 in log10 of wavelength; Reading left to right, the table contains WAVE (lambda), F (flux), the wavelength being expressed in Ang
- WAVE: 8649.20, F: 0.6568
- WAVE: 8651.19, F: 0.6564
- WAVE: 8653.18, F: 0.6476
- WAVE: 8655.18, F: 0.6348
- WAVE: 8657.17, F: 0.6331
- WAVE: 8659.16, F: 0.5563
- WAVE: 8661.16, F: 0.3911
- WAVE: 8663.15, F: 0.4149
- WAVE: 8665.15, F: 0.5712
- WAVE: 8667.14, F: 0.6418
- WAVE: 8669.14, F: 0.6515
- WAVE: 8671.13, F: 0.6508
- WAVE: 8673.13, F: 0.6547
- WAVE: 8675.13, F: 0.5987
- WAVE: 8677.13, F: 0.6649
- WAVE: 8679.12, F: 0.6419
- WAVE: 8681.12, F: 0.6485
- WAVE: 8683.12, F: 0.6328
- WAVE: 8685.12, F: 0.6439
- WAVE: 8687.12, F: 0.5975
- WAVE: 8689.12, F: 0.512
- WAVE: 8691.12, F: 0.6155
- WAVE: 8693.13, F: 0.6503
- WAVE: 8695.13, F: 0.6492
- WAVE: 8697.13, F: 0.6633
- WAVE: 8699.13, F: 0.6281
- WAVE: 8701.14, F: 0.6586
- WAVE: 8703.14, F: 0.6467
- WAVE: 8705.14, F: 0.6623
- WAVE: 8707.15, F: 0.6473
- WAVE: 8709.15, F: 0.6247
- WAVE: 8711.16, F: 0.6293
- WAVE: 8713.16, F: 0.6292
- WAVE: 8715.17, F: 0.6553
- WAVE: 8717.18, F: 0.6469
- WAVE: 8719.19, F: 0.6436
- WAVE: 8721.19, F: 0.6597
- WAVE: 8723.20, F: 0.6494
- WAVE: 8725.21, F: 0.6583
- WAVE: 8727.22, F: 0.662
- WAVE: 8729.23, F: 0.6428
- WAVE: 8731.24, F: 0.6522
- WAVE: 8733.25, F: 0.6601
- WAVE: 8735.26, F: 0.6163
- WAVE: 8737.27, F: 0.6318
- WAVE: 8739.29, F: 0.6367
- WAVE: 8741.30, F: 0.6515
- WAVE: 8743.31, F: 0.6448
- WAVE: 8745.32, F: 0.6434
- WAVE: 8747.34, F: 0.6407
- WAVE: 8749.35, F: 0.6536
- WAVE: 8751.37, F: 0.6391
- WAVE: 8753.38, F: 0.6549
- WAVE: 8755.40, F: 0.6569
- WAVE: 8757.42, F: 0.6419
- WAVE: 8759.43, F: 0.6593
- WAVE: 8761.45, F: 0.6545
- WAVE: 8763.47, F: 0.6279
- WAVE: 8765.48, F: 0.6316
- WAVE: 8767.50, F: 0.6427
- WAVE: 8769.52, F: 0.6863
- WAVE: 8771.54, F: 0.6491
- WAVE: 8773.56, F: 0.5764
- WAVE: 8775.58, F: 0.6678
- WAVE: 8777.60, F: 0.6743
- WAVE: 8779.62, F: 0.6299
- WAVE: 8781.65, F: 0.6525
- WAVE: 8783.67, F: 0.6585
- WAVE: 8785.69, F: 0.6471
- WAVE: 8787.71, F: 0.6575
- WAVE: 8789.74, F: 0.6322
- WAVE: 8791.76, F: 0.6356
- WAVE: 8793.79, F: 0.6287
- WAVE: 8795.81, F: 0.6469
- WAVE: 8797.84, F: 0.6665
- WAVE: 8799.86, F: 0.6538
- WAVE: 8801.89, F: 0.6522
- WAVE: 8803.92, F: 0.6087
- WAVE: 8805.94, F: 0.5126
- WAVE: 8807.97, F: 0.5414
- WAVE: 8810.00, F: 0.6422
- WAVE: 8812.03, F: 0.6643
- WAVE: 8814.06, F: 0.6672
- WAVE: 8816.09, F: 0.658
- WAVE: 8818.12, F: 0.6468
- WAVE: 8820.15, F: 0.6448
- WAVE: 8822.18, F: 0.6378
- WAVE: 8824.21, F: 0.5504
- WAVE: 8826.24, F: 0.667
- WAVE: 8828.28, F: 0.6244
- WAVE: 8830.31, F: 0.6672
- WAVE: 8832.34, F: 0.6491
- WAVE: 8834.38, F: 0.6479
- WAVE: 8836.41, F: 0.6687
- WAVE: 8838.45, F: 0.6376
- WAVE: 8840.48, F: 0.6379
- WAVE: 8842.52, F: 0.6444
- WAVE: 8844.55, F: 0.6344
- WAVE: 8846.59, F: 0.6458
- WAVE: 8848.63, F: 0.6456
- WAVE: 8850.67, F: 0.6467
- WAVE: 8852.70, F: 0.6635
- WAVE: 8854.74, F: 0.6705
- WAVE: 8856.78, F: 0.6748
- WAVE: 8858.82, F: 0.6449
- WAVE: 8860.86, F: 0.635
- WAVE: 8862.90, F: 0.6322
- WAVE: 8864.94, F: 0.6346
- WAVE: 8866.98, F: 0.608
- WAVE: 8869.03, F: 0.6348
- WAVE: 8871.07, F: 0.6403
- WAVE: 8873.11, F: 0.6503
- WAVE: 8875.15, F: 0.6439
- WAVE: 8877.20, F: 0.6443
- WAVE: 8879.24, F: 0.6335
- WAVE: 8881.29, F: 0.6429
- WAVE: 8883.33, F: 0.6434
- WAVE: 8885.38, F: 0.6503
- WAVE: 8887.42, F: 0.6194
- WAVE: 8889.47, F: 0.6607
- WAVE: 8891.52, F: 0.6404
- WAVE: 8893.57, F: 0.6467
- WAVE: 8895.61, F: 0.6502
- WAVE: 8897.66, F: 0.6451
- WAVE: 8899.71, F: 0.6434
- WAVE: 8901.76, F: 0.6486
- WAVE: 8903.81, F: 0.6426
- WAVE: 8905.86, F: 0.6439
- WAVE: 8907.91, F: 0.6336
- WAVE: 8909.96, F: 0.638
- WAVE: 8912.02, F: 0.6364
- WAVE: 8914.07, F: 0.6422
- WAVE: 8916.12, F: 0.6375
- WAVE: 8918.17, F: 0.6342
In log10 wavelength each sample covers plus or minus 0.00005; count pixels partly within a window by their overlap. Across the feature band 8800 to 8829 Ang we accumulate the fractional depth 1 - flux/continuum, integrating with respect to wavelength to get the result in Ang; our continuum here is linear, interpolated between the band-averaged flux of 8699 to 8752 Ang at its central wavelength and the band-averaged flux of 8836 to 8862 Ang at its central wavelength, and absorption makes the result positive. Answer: 1.1 Ang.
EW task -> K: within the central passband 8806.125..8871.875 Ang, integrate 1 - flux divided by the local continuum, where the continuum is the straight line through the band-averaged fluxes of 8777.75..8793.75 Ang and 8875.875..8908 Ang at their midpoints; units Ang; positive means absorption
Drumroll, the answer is 0.50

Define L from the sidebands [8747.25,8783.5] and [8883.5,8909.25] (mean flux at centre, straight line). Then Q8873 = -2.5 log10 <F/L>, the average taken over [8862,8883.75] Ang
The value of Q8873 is 0.012 mag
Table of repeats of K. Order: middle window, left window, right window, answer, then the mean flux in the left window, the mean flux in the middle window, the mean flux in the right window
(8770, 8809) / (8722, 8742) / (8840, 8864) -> 0.9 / 0.646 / 0.632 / 0.648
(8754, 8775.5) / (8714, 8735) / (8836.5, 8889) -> 0.2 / 0.651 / 0.644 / 0.643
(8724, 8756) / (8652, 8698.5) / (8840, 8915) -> -1.4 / 0.608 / 0.646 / 0.643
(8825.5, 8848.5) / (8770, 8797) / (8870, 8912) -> -0.1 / 0.644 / 0.647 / 0.643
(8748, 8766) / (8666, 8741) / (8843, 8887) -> -0.2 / 0.639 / 0.647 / 0.644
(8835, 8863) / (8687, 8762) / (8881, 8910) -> -0.3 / 0.642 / 0.649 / 0.644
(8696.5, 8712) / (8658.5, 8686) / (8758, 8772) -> -0.7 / 0.598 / 0.645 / 0.65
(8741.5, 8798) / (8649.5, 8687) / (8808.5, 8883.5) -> -1.6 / 0.608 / 0.646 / 0.643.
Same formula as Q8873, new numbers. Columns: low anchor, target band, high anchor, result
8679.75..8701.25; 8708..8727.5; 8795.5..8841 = -0.03 mag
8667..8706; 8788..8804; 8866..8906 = -0.01 mag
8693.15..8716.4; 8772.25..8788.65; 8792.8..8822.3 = -0.02 mag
